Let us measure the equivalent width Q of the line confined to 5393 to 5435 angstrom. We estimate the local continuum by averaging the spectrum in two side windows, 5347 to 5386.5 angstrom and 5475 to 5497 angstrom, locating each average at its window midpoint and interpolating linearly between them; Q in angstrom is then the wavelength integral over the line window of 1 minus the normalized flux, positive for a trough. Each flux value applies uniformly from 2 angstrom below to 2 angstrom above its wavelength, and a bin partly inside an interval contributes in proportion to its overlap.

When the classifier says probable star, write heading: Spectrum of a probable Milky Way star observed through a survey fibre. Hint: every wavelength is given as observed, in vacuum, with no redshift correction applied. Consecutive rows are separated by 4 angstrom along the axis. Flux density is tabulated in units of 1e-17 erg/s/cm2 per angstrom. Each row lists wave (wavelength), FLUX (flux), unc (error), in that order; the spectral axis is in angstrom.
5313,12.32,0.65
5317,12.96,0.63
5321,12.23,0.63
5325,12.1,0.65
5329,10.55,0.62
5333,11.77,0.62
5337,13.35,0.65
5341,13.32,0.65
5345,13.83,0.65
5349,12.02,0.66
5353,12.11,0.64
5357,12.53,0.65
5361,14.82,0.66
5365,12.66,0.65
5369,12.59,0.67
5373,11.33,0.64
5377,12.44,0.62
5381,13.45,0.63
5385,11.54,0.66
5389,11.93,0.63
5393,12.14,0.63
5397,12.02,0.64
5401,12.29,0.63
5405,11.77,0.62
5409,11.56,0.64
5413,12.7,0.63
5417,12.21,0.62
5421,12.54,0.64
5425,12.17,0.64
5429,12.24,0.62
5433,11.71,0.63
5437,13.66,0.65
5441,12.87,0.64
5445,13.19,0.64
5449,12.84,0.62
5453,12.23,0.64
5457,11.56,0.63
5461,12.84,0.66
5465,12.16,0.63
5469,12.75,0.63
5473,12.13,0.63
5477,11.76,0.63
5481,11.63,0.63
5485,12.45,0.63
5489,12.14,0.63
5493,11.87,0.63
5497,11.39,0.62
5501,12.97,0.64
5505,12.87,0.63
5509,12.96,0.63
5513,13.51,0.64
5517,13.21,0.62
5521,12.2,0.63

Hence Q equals 0.6 angstrom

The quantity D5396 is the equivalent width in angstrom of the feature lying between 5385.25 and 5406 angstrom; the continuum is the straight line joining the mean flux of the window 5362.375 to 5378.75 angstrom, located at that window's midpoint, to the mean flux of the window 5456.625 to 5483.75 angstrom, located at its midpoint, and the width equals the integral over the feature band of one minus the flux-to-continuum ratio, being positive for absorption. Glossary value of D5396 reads 0.5 angstrom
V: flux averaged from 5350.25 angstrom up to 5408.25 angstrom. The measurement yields 12.4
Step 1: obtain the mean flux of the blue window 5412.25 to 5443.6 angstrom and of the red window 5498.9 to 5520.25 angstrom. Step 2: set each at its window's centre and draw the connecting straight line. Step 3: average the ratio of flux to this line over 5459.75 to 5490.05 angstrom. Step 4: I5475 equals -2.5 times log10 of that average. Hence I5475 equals 0.05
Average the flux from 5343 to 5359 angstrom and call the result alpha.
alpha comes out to 12.6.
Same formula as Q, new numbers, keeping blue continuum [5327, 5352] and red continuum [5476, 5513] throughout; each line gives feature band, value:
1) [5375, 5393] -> 0.1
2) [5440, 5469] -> -0.4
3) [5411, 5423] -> -0.1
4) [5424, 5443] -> -0.3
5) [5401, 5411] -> 0.5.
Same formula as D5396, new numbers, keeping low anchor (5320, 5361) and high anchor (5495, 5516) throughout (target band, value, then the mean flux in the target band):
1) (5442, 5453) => -0.16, 12.9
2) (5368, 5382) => 0.21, 12.4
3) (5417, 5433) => 0.52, 12.2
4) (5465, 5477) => 0.40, 12.3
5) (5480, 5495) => 0.81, 12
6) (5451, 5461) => 0.47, 12.1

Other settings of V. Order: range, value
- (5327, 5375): 12.6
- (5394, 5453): 12.4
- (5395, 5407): 12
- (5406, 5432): 12.2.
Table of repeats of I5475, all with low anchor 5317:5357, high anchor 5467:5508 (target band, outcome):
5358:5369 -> -0.089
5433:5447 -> -0.064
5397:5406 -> 0.024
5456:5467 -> 0.000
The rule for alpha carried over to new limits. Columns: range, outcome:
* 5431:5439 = 12.7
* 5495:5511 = 12.5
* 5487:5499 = 11.8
